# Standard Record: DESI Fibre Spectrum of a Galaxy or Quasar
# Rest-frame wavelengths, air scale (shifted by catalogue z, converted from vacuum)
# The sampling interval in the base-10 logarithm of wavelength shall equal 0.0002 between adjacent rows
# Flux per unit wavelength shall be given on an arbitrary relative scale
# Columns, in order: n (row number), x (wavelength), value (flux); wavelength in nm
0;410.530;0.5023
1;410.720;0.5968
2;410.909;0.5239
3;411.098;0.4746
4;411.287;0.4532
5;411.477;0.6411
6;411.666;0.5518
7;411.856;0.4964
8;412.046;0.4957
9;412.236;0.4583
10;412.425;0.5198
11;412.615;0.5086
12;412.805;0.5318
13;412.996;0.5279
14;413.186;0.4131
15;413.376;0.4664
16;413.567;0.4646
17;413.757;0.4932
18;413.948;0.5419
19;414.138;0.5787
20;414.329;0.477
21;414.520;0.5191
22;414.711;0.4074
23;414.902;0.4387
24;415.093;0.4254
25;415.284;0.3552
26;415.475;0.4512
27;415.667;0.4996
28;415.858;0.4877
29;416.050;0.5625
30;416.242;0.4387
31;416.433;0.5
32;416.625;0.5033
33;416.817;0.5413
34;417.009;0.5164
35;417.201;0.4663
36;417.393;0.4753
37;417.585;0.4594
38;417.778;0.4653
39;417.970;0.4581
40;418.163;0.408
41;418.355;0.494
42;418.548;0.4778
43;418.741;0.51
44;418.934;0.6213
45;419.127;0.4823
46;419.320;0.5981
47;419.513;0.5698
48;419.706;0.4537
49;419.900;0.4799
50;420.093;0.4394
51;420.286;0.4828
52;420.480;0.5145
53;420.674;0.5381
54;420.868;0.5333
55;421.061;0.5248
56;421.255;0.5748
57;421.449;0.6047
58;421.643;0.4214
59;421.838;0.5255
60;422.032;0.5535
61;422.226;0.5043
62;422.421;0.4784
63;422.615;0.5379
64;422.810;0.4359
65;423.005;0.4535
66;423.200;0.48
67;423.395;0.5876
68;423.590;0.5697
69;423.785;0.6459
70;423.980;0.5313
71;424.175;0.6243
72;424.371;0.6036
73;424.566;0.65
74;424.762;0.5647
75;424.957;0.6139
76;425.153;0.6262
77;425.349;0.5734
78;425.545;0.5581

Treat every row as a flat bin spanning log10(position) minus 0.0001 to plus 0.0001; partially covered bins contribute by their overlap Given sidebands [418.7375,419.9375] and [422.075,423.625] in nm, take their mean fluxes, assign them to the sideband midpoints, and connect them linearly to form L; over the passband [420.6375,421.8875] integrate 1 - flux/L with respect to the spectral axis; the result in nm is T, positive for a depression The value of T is -0.03 nm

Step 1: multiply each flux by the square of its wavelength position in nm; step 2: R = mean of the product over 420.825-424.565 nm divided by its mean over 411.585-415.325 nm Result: 1.2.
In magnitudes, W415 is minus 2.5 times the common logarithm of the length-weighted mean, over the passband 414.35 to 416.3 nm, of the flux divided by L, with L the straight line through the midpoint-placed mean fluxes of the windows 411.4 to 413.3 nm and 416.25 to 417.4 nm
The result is 0.098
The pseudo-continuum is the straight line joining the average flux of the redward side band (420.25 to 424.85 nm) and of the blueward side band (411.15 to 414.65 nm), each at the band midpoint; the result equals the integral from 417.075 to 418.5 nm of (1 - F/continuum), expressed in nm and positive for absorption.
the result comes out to 0.17 nm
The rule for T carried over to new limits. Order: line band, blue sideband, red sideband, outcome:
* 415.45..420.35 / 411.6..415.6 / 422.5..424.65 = 0.18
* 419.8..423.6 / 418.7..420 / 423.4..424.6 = 0.37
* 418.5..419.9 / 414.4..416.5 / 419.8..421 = -0.11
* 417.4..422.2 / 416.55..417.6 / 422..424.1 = 0.02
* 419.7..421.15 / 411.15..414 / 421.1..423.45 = 0.03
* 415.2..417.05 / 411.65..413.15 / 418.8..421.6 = 0.11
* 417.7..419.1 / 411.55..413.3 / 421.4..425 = 0.09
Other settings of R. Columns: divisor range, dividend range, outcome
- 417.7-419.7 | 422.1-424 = 1.05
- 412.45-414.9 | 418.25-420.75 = 1.07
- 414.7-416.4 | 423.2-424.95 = 1.35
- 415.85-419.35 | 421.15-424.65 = 1.12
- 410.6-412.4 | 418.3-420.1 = 1.03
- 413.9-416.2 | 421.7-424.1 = 1.14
